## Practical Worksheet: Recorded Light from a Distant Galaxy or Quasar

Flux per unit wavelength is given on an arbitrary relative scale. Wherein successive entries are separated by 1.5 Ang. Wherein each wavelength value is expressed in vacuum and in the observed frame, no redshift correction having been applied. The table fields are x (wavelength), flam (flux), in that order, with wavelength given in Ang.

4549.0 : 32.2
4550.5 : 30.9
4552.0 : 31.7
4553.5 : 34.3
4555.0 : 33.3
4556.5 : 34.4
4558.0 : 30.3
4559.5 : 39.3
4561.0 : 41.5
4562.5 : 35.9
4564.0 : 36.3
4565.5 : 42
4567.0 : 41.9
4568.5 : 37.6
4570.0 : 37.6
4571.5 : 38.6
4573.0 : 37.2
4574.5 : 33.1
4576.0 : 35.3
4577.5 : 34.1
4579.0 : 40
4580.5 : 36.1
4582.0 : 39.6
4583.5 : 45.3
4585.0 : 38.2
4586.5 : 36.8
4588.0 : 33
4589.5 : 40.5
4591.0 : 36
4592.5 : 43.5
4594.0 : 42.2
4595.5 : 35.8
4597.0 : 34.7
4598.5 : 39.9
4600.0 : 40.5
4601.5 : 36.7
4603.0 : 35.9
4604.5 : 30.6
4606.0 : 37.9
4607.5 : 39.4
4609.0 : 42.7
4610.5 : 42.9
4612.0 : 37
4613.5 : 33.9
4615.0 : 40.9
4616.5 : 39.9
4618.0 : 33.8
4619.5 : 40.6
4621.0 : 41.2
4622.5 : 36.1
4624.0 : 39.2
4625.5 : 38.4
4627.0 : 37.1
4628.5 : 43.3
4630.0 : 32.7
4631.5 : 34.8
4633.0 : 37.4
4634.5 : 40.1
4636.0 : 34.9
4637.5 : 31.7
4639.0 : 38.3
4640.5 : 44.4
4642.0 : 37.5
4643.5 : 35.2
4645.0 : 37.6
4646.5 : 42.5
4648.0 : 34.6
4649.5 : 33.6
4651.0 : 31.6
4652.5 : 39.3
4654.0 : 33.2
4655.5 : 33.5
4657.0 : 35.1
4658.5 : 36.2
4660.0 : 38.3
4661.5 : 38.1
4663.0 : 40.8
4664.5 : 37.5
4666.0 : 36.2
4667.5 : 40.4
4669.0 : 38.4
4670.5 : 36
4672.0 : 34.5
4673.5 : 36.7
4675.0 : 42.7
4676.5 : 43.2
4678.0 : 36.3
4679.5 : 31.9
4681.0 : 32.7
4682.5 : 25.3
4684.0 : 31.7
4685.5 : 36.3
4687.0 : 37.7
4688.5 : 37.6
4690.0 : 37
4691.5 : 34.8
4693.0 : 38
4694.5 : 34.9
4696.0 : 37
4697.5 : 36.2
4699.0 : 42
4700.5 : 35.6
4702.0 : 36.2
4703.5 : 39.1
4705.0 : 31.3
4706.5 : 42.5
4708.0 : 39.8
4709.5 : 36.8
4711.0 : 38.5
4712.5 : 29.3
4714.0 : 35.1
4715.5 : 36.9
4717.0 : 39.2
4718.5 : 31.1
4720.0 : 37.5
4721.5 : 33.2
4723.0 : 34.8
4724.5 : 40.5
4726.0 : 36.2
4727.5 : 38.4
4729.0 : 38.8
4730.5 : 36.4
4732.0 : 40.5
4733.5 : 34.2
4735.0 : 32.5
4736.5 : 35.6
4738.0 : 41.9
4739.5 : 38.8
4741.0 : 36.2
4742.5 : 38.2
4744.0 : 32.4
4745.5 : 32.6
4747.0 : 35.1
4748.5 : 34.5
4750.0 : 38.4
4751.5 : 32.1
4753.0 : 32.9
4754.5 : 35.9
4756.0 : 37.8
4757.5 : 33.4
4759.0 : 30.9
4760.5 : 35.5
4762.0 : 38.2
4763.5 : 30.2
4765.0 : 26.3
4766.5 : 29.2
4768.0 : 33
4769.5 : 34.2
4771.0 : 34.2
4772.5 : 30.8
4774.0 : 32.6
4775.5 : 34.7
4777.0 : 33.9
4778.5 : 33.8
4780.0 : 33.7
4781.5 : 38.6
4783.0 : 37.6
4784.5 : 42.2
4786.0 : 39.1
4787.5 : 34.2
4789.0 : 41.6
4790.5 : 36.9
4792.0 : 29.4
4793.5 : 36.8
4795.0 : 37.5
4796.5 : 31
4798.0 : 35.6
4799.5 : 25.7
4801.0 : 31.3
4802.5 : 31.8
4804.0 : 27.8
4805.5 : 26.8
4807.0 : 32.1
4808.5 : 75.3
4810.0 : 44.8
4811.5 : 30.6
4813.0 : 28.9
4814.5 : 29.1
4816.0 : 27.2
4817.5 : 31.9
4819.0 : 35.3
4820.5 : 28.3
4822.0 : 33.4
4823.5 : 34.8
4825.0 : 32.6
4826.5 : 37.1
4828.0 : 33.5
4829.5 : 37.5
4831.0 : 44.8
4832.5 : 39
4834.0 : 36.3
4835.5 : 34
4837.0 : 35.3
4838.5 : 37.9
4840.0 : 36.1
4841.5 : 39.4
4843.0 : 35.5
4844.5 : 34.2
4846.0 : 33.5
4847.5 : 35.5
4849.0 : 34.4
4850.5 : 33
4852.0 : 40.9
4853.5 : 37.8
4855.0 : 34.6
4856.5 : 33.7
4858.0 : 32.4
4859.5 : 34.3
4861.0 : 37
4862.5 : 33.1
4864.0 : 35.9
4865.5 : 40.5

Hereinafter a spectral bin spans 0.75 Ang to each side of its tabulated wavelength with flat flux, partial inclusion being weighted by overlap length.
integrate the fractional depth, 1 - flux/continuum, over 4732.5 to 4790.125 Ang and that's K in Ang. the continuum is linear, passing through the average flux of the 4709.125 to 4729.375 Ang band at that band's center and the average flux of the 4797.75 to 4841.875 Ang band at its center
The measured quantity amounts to 1.2 Ang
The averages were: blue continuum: 36.1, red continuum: 35.1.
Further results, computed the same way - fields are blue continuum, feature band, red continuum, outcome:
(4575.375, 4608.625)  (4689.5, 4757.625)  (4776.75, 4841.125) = 0.1 Ang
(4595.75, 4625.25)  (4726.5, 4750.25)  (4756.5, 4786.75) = -1.0 Ang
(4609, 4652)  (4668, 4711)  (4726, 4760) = 0.1 Ang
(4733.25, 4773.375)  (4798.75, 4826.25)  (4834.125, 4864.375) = 0.9 Ang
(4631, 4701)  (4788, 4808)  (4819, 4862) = 1.5 Ang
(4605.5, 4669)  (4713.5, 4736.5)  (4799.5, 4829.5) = -0.3 Ang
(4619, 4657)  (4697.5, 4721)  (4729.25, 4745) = 0.1 Ang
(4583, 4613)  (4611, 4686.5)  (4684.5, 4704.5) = 1.5 Ang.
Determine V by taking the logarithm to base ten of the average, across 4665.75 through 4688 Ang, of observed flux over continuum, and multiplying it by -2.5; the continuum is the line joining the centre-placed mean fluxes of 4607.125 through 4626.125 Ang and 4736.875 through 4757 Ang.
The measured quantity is 0.04 mag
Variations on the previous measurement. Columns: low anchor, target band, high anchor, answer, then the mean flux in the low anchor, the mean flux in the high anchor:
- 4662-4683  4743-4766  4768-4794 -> 0.064 mag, 36.8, 35.5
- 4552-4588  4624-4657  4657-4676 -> 0.028 mag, 37.1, 37.9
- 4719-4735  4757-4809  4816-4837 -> 0.037 mag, 36.7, 35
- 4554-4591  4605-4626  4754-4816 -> -0.056 mag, 37.4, 34.6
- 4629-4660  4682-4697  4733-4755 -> 0.021 mag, 36.3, 35.4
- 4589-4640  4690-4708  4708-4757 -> -0.017 mag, 38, 36.1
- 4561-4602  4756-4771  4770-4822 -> 0.082 mag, 38.2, 34.7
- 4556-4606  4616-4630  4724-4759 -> -0.037 mag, 37.6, 36.1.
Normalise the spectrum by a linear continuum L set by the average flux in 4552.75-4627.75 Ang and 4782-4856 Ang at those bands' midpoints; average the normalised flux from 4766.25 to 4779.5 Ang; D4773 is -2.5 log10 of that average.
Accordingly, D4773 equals 0.09 mag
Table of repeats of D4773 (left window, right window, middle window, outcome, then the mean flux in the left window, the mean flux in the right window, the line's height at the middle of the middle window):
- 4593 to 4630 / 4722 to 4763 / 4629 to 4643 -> 0.026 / 38.3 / 36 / 37.8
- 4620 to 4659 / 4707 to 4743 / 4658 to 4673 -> -0.023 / 36.9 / 36.7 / 36.9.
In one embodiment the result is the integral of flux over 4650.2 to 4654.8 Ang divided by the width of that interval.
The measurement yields 34.7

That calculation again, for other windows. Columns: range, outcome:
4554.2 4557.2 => 33.8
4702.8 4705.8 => 35.3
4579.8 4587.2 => 39.2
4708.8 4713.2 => 34.9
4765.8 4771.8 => 32.7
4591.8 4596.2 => 40.5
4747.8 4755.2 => 34.8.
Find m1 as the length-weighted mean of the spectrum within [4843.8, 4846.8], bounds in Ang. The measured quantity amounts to 33.9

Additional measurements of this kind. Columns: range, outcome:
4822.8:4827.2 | 34.8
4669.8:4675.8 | 37.5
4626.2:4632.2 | 37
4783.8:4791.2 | 38.8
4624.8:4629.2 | 39.6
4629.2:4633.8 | 35.1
